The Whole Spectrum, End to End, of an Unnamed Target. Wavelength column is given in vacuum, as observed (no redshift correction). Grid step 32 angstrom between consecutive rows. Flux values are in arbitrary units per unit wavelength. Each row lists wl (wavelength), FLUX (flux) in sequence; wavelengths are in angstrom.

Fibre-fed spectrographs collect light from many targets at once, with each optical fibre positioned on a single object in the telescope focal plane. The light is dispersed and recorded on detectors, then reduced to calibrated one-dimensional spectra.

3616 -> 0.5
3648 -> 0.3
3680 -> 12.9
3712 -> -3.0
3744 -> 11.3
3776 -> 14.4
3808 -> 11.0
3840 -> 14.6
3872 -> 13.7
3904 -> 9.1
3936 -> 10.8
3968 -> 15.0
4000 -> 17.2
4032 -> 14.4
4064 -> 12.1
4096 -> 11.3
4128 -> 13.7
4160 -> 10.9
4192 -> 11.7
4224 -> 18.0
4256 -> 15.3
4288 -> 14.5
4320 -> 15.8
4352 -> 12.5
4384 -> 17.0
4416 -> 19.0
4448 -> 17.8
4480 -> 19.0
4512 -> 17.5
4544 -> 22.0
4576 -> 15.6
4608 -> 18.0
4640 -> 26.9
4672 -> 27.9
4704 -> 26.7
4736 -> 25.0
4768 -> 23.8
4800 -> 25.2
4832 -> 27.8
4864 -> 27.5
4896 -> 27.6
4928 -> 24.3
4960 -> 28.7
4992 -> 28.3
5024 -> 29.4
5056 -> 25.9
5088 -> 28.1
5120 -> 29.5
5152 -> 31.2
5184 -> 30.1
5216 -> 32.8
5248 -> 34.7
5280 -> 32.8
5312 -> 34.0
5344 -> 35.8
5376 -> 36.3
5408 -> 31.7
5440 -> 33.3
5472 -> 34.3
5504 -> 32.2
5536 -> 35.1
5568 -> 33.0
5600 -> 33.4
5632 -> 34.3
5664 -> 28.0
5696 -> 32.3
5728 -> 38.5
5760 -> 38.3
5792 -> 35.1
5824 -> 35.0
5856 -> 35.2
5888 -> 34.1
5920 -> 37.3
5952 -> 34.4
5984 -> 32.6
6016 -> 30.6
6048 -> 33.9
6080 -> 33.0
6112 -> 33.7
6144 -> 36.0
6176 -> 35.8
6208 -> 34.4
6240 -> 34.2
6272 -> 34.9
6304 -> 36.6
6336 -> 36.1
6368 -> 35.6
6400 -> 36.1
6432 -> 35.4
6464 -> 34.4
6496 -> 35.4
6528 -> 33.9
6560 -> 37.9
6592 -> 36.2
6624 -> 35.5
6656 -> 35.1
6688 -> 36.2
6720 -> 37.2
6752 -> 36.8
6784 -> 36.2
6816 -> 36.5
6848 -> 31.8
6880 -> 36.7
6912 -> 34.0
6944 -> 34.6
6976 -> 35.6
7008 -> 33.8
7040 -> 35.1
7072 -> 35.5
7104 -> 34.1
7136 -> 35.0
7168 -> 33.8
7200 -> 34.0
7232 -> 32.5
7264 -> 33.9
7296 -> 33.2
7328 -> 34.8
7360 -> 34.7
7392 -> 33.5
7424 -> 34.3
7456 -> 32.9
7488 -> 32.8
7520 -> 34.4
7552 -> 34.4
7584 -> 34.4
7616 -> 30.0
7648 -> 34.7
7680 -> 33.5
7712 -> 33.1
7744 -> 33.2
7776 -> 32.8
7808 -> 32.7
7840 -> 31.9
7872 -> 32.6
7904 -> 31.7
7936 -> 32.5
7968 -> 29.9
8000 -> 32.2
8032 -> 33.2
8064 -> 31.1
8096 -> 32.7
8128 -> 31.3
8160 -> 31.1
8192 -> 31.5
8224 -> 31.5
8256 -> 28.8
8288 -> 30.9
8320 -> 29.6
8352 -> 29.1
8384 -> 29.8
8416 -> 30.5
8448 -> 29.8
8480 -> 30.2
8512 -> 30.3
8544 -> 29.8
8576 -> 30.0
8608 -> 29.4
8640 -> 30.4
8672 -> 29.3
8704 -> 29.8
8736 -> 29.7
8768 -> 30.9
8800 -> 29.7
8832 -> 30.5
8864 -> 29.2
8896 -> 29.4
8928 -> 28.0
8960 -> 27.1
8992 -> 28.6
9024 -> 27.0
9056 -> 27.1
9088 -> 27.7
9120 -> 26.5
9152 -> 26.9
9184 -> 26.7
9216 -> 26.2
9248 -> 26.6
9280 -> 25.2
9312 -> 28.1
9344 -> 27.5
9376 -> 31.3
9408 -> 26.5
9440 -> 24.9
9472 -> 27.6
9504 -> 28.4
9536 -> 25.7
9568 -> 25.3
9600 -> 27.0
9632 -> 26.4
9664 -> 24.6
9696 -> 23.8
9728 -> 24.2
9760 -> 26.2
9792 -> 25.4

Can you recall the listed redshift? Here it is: 0.162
